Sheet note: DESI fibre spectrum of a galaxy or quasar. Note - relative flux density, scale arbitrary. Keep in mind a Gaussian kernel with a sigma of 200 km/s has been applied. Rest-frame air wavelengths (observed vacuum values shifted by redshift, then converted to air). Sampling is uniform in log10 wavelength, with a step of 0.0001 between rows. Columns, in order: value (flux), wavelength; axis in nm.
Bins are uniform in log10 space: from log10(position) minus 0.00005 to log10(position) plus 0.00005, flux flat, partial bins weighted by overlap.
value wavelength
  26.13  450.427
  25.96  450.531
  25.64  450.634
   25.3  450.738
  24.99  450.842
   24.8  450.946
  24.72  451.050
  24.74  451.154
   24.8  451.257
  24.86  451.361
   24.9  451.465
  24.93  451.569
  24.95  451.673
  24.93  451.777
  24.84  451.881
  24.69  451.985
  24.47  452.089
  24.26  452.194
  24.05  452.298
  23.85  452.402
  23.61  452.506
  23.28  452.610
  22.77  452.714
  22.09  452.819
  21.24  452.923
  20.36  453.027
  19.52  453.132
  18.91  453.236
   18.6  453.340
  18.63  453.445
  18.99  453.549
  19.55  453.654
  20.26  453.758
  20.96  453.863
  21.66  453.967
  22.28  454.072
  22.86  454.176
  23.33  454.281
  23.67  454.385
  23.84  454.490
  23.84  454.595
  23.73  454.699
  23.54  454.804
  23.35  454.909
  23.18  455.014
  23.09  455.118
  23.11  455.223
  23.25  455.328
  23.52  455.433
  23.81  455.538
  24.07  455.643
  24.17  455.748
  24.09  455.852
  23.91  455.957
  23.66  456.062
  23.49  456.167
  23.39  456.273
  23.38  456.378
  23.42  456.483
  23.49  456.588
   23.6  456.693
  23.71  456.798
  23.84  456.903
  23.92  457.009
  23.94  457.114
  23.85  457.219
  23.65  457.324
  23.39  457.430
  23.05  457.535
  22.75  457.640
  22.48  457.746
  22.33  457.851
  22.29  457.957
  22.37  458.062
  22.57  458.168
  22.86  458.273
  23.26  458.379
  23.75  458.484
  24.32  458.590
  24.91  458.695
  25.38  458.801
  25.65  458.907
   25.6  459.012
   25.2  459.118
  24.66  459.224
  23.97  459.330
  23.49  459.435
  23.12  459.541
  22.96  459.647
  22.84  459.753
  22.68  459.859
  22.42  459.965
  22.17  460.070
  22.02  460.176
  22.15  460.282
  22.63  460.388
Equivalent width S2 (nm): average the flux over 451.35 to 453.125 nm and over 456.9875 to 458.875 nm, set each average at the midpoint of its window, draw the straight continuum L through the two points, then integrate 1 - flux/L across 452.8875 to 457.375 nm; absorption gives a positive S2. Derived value 0.17 nm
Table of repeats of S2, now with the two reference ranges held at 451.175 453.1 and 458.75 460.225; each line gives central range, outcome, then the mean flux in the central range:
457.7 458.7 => 0.03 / 23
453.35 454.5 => 0.12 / 21.3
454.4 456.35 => 0.01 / 23.6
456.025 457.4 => 0.01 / 23.6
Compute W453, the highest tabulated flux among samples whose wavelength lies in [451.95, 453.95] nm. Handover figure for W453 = 24.69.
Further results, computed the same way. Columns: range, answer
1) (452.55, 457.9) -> 24.17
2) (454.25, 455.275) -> 23.84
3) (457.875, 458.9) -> 25.38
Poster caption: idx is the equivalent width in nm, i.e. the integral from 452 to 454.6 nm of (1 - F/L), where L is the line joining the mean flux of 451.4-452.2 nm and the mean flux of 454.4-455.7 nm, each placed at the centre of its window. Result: 0.248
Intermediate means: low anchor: 24.8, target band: 21.9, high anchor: 23.5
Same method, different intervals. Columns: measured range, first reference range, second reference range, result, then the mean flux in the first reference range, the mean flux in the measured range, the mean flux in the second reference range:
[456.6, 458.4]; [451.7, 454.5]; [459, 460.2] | -0.02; 22.1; 23.2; 23.4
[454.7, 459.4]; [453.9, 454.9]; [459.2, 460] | -0.09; 23.2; 23.7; 23.2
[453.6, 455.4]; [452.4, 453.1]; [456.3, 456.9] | 0.01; 22.3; 22.7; 23.6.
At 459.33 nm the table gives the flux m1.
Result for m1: 23.97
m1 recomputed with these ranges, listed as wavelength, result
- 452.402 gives 23.85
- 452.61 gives 23.28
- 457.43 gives 23.39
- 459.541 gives 23.12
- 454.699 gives 23.73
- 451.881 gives 24.84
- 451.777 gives 24.93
